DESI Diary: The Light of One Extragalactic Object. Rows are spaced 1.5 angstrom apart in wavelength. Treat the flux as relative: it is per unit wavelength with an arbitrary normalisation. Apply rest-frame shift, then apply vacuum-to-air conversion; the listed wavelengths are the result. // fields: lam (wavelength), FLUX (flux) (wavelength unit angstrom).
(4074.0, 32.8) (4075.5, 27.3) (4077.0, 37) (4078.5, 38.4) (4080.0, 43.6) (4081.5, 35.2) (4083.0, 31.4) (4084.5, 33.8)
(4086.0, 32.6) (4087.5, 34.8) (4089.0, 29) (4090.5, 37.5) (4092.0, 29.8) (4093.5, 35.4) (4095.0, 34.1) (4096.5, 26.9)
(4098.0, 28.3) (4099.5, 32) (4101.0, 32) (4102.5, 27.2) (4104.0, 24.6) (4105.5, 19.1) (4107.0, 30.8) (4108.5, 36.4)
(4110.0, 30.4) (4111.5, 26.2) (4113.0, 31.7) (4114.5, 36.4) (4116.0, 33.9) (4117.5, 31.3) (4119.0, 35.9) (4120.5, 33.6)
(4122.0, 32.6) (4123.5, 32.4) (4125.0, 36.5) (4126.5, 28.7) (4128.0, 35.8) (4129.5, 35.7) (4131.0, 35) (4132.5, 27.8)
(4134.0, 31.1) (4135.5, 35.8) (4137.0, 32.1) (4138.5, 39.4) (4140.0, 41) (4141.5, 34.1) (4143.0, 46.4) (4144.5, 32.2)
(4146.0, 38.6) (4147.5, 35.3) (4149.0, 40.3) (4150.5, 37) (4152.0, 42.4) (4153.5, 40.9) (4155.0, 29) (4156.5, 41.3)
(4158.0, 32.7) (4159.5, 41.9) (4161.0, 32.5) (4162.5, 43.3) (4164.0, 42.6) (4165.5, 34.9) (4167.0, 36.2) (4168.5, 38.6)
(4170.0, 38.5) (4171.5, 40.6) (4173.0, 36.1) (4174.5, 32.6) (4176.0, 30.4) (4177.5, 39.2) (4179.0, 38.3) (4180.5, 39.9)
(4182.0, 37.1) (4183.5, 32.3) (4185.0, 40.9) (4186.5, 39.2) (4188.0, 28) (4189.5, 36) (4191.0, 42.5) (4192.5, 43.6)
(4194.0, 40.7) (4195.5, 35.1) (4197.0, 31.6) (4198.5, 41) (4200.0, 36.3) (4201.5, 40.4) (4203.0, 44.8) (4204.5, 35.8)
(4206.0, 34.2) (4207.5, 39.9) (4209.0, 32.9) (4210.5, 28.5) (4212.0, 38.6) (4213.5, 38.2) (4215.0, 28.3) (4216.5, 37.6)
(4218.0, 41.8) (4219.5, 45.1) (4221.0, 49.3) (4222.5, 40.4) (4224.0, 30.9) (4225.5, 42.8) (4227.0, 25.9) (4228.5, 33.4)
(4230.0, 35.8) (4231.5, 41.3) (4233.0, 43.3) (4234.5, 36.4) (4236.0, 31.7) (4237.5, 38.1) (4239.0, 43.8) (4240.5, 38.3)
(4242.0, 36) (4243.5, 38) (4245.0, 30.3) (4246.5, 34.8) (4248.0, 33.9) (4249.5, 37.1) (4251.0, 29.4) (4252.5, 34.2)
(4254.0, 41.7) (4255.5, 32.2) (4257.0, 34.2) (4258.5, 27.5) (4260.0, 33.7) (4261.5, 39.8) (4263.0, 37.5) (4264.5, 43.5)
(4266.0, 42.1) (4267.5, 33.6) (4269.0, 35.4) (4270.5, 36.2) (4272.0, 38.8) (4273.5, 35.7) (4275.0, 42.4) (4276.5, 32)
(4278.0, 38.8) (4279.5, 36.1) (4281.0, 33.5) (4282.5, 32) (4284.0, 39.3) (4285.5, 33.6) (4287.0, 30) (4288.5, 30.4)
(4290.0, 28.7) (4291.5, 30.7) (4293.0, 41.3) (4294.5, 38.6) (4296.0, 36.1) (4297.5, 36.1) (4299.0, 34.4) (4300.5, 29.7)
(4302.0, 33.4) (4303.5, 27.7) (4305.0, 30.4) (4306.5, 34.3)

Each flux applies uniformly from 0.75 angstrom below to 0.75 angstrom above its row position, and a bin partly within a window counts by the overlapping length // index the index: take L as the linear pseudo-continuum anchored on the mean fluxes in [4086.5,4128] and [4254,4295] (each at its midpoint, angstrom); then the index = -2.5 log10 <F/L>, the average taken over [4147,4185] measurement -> -0.14 mag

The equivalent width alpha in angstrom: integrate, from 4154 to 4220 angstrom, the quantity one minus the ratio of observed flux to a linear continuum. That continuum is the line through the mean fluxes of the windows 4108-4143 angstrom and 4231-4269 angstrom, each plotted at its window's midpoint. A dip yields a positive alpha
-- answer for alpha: -3.9 angstrom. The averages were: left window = 33.9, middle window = 37.2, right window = 36.4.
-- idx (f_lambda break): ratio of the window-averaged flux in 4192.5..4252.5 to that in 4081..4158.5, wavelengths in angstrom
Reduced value 1.10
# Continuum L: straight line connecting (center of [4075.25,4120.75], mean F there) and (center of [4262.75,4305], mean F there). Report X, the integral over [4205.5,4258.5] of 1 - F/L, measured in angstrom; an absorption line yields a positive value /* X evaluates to -3.2 angstrom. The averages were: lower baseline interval 32.2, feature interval 36.4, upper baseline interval 35.2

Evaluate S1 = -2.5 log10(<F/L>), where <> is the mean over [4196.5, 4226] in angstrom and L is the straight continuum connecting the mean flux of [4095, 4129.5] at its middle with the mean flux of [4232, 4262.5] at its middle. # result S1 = -0.101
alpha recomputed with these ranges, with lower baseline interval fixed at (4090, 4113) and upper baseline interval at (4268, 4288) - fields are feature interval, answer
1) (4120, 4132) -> -1.1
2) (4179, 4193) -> -2.1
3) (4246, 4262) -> 0.2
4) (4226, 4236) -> -0.5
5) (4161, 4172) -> -2.3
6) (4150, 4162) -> -2.1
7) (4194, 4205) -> -1.7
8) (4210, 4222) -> -1.8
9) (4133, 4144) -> -2.0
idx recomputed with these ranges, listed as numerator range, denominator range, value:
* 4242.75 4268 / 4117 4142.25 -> 1.04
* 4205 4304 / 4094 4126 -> 1.15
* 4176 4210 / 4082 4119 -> 1.20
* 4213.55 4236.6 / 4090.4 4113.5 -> 1.26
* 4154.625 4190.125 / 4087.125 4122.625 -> 1.18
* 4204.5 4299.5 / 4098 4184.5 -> 1.04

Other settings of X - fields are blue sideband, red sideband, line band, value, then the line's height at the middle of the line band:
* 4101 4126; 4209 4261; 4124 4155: -3.7 angstrom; 32.3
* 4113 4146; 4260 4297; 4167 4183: -0.9 angstrom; 35.1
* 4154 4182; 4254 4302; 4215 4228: -0.8 angstrom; 36.3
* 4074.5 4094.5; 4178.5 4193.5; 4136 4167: -1.0 angstrom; 36.6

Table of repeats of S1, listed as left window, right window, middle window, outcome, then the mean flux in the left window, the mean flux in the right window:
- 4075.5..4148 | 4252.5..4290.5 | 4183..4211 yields -0.081 mag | 33.3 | 35.6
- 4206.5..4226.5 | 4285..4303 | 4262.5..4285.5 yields -0.072 mag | 37.8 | 33.5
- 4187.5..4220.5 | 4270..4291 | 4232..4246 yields -0.033 mag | 37.5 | 34.8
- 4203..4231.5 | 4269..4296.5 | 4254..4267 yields -0.023 mag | 37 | 35.2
